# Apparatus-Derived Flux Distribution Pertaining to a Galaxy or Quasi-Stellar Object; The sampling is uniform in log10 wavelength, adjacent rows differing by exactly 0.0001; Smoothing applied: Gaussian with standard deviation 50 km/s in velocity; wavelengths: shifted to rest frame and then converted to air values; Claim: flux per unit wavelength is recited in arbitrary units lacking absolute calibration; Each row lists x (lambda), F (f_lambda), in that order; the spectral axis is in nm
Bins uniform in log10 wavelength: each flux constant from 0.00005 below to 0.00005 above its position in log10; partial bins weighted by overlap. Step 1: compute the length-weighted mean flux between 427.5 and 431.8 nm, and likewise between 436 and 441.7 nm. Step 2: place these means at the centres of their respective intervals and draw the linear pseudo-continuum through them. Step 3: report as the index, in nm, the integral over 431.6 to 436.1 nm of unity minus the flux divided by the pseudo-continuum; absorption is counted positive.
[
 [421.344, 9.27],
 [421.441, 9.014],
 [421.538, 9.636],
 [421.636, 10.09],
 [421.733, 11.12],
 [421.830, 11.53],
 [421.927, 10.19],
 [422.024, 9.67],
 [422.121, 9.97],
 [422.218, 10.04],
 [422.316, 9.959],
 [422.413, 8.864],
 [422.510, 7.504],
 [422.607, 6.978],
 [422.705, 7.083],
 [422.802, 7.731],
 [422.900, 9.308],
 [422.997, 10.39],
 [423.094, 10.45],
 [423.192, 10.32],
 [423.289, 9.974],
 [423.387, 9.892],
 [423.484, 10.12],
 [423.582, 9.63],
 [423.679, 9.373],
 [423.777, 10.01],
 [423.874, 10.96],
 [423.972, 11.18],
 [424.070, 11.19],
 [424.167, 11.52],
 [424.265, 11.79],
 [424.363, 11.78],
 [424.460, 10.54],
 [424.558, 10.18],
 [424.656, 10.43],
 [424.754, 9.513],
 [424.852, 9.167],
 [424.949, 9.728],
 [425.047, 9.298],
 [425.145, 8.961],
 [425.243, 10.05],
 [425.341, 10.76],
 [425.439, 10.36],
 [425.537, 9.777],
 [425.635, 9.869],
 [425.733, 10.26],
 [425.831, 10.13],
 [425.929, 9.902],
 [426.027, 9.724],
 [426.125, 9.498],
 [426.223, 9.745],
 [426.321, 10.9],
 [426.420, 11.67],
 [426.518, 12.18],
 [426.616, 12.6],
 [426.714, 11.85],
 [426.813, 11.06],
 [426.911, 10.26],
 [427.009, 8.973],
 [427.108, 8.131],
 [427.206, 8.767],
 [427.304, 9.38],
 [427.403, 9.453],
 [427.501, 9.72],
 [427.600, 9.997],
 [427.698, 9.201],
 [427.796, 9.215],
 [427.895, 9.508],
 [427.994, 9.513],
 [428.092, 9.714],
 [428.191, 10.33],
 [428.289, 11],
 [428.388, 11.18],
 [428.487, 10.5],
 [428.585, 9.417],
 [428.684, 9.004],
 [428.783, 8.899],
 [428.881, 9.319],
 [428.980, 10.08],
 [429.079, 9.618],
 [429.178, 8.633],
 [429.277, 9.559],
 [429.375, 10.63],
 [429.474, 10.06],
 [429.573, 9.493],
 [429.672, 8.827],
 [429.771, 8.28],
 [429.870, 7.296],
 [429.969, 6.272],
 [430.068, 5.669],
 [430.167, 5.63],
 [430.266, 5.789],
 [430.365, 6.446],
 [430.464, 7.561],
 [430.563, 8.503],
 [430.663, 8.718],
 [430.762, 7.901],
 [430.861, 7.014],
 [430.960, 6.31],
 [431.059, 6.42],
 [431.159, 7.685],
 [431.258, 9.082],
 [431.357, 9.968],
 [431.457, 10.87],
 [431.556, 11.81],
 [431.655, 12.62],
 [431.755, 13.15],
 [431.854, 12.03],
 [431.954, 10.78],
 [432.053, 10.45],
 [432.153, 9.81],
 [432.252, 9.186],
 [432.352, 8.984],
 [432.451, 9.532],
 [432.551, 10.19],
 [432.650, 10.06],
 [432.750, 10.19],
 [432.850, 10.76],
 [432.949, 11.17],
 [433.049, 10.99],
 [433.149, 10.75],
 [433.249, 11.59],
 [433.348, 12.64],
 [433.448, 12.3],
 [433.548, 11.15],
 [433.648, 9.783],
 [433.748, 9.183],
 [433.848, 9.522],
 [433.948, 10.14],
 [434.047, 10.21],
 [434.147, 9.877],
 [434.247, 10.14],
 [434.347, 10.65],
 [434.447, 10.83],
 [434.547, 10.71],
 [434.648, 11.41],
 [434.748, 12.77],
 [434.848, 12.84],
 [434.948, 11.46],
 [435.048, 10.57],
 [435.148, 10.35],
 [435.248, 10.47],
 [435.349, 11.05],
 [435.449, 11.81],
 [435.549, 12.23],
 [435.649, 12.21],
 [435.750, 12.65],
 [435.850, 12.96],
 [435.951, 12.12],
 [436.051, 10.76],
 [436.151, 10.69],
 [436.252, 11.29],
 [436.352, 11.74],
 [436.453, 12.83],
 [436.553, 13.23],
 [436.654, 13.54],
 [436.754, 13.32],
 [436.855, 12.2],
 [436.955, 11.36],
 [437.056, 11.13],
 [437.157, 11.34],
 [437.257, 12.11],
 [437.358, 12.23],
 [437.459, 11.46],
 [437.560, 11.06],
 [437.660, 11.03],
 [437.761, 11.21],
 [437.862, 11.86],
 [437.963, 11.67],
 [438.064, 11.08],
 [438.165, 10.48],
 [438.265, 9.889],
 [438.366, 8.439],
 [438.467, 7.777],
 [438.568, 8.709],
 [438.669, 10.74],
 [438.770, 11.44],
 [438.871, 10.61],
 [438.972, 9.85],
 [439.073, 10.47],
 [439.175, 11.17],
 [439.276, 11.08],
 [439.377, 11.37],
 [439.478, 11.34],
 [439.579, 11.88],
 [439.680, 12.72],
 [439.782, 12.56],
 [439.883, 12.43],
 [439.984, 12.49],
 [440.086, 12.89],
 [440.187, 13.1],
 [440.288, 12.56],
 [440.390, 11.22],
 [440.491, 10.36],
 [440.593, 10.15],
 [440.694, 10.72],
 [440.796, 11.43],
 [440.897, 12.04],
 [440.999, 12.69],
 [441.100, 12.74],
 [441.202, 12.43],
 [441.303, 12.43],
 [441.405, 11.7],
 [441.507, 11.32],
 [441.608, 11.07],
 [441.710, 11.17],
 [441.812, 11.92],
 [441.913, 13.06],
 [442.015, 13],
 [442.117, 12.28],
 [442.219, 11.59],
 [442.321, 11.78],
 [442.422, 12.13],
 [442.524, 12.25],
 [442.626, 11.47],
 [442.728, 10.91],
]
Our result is -0.39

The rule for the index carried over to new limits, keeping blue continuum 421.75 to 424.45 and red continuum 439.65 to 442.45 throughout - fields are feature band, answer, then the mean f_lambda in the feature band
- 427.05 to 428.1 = 0.114 nm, 9.31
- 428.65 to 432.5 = 0.669 nm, 8.92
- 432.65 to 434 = 0.043 nm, 10.8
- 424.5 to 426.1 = 0.048 nm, 9.88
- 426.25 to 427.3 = -0.022 nm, 10.6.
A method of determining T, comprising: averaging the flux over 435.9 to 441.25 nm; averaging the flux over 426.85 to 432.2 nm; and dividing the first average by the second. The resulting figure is 1.3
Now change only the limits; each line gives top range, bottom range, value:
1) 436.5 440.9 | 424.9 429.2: 1.14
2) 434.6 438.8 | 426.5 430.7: 1.24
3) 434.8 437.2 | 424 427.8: 1.16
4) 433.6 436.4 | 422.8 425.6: 1.09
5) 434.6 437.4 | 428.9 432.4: 1.34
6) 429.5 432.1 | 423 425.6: 0.84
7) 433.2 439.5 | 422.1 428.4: 1.12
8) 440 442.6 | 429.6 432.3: 1.37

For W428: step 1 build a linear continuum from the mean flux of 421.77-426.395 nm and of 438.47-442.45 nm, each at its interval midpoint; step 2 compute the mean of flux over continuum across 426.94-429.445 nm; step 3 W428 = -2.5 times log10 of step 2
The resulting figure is 0.082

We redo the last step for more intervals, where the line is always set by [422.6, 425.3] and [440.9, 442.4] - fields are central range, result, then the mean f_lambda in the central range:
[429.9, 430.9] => 0.47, 6.96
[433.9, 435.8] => 0.01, 11.2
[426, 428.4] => 0.02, 10.1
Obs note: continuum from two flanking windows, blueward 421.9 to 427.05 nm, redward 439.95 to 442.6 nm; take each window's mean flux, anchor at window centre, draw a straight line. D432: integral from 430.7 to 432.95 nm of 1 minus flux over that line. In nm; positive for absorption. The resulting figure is 0.227 nm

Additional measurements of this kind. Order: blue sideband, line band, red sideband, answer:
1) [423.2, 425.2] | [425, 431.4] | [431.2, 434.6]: 0.72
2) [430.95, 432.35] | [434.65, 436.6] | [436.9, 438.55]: -0.22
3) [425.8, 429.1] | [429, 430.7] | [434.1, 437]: 0.39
